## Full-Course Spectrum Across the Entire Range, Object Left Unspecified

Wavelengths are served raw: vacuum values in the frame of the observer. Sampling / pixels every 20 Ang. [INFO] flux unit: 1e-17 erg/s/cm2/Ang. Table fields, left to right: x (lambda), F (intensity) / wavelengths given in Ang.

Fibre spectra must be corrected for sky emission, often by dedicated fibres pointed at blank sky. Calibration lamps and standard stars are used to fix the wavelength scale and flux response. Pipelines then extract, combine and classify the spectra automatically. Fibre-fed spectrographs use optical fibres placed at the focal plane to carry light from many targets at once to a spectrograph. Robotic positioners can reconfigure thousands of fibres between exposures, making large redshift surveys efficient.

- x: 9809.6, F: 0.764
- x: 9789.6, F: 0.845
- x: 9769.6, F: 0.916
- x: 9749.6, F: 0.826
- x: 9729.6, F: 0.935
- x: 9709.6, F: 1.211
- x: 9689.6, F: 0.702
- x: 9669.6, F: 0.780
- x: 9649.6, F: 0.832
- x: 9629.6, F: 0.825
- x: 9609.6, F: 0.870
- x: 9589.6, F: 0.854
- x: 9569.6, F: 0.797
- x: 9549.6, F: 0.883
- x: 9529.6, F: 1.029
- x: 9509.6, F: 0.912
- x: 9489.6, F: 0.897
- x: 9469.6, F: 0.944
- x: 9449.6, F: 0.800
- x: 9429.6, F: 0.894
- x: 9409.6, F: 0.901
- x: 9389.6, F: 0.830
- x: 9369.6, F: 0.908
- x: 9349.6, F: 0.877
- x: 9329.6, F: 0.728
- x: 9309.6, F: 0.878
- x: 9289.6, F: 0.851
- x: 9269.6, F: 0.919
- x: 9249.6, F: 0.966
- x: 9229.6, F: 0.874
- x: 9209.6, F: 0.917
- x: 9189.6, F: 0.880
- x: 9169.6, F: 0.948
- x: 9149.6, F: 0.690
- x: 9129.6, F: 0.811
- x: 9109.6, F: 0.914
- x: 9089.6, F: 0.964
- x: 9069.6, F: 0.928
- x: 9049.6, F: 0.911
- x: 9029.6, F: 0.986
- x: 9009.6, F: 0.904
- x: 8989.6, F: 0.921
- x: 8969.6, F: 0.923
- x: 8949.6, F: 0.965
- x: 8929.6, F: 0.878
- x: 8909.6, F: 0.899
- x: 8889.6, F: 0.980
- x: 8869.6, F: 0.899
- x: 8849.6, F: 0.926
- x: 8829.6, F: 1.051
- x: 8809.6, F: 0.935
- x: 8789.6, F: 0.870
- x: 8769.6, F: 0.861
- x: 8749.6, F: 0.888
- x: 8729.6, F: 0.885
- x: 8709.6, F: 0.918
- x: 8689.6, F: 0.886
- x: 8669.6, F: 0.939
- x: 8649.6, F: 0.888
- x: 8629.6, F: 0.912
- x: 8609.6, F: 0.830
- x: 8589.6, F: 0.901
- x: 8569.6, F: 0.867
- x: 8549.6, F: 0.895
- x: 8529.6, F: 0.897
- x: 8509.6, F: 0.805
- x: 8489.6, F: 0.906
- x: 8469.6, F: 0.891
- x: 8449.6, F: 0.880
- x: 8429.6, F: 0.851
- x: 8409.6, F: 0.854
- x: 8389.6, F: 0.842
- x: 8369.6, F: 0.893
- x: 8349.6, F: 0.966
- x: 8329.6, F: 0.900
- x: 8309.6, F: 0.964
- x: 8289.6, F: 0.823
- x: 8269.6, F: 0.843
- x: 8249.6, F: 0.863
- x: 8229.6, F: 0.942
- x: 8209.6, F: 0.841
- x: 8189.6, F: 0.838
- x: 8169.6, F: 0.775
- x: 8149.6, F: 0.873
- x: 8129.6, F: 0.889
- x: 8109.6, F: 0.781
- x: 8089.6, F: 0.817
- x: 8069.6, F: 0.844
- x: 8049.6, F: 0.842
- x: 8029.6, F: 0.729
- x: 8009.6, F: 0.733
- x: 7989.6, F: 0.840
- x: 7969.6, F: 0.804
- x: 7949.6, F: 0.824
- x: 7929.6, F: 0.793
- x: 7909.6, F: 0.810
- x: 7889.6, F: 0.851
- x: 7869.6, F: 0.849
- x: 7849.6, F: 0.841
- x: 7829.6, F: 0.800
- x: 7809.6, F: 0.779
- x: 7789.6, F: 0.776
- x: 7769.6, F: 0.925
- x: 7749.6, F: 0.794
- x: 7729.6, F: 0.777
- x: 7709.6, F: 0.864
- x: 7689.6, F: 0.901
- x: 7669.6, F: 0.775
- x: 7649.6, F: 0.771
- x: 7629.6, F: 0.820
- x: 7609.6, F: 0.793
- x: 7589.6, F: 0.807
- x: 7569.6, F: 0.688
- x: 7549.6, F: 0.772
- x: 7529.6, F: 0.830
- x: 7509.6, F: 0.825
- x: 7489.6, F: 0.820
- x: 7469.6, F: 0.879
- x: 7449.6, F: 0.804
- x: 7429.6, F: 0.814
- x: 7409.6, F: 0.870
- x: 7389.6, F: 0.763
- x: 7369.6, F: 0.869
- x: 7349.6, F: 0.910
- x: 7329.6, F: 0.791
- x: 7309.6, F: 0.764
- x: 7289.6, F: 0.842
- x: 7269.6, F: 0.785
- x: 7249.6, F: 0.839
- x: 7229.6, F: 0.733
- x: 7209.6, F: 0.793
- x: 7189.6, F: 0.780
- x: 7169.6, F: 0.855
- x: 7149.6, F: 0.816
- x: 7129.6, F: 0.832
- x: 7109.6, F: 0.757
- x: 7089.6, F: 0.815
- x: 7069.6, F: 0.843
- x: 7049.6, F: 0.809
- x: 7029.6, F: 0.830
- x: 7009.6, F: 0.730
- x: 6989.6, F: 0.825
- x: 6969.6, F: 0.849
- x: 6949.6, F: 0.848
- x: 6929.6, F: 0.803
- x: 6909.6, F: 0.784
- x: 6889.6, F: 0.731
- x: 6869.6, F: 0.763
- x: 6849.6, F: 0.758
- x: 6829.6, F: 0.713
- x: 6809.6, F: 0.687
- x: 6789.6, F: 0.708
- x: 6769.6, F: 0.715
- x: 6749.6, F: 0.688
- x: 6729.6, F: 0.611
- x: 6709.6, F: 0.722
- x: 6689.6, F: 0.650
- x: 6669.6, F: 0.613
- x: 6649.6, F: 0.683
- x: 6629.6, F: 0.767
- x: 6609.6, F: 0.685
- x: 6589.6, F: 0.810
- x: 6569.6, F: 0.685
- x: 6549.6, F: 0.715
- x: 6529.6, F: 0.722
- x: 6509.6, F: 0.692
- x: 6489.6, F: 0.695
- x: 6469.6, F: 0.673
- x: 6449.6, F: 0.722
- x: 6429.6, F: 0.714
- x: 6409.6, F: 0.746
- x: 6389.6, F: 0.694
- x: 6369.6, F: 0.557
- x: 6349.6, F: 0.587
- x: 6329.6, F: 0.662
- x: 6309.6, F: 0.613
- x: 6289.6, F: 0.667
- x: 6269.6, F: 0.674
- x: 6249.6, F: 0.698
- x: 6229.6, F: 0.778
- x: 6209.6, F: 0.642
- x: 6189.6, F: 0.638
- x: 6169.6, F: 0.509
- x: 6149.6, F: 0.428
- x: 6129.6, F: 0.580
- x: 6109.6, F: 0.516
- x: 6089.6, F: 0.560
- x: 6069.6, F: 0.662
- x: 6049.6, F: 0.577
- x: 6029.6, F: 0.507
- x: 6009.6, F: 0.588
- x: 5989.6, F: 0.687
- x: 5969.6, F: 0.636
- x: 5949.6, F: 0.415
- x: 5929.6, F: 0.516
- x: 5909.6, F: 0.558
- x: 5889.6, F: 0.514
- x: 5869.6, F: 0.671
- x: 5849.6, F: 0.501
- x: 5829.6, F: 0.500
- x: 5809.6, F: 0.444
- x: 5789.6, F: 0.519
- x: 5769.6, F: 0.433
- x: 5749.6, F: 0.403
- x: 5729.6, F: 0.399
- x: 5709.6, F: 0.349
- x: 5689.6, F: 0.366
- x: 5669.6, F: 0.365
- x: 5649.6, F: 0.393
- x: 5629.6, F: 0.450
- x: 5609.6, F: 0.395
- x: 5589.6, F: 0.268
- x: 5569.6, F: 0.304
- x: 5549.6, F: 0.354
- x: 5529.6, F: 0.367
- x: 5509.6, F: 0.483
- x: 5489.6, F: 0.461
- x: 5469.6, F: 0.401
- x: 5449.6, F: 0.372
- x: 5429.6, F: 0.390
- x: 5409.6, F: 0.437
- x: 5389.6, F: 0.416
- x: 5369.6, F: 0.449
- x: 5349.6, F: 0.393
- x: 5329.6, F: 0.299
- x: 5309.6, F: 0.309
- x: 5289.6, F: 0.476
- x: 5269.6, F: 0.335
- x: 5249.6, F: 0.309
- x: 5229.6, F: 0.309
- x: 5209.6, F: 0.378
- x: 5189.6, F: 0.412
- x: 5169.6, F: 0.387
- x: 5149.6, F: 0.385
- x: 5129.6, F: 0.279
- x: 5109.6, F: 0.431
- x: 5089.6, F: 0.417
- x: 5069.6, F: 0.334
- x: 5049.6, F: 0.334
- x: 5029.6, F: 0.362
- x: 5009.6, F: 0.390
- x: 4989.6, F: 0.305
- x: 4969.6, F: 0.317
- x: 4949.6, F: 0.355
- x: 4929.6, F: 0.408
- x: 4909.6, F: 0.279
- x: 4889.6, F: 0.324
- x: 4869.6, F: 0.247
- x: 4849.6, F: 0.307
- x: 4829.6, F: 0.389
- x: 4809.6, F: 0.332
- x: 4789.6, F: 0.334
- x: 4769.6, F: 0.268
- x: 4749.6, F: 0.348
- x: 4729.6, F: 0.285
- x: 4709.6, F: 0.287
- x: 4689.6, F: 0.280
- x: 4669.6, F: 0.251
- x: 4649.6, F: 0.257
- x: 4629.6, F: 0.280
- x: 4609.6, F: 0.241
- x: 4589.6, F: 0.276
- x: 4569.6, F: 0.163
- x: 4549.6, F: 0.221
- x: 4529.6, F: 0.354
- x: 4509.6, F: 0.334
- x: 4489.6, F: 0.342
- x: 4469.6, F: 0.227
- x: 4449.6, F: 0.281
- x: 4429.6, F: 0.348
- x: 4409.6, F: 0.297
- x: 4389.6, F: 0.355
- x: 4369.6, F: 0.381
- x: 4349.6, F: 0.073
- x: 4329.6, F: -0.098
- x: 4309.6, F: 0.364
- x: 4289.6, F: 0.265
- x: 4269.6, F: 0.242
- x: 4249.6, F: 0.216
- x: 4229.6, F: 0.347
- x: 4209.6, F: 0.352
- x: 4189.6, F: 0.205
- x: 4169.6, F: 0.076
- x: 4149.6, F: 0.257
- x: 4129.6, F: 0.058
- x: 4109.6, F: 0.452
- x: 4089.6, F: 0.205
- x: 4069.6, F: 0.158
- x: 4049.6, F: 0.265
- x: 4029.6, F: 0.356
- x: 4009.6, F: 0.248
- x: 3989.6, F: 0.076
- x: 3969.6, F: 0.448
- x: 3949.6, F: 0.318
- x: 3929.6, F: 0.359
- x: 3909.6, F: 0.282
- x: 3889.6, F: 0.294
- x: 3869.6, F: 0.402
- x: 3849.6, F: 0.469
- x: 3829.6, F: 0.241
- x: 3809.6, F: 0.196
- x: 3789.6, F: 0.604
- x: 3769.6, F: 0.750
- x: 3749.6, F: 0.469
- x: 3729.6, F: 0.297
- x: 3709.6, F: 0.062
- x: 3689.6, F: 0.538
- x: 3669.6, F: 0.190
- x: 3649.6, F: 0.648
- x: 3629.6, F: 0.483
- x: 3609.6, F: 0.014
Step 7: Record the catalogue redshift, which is 0.551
